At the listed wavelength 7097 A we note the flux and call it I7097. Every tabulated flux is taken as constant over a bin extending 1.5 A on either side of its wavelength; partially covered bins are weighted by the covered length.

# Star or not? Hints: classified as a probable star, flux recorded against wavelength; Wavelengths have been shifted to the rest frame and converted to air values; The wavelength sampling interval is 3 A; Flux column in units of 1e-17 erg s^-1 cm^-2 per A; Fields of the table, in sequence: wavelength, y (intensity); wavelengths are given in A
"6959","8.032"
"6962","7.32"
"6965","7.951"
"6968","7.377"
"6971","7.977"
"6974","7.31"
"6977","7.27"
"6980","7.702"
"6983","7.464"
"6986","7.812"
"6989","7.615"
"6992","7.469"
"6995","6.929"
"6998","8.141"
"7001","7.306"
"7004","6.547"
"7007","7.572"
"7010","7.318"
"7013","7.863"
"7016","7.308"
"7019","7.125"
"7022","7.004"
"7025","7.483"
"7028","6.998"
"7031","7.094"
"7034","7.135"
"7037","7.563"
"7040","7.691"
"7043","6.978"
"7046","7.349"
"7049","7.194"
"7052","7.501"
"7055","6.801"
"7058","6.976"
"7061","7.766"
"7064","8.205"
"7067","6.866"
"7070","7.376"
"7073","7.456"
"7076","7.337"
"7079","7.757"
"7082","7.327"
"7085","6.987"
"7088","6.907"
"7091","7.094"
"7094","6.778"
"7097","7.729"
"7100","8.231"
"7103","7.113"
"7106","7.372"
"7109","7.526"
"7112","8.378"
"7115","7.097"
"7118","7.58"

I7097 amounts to 7.729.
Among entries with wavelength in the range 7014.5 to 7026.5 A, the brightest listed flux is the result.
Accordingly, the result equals 7.483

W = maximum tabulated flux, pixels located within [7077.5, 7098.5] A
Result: 7.757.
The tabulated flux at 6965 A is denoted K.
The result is 7.951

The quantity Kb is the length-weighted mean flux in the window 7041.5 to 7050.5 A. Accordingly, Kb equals 7.17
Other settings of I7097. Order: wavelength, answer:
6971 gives 7.977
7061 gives 7.766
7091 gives 7.094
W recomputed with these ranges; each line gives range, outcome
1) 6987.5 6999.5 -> 8.141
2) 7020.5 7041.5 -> 7.691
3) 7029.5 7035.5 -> 7.135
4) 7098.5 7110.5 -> 8.231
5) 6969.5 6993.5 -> 7.977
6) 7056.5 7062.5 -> 7.766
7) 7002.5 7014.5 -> 7.863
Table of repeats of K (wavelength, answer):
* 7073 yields 7.456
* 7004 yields 6.547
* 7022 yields 7.004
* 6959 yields 8.032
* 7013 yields 7.863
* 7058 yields 6.976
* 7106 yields 7.372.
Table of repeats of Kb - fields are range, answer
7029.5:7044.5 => 7.29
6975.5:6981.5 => 7.49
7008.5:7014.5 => 7.59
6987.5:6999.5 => 7.54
